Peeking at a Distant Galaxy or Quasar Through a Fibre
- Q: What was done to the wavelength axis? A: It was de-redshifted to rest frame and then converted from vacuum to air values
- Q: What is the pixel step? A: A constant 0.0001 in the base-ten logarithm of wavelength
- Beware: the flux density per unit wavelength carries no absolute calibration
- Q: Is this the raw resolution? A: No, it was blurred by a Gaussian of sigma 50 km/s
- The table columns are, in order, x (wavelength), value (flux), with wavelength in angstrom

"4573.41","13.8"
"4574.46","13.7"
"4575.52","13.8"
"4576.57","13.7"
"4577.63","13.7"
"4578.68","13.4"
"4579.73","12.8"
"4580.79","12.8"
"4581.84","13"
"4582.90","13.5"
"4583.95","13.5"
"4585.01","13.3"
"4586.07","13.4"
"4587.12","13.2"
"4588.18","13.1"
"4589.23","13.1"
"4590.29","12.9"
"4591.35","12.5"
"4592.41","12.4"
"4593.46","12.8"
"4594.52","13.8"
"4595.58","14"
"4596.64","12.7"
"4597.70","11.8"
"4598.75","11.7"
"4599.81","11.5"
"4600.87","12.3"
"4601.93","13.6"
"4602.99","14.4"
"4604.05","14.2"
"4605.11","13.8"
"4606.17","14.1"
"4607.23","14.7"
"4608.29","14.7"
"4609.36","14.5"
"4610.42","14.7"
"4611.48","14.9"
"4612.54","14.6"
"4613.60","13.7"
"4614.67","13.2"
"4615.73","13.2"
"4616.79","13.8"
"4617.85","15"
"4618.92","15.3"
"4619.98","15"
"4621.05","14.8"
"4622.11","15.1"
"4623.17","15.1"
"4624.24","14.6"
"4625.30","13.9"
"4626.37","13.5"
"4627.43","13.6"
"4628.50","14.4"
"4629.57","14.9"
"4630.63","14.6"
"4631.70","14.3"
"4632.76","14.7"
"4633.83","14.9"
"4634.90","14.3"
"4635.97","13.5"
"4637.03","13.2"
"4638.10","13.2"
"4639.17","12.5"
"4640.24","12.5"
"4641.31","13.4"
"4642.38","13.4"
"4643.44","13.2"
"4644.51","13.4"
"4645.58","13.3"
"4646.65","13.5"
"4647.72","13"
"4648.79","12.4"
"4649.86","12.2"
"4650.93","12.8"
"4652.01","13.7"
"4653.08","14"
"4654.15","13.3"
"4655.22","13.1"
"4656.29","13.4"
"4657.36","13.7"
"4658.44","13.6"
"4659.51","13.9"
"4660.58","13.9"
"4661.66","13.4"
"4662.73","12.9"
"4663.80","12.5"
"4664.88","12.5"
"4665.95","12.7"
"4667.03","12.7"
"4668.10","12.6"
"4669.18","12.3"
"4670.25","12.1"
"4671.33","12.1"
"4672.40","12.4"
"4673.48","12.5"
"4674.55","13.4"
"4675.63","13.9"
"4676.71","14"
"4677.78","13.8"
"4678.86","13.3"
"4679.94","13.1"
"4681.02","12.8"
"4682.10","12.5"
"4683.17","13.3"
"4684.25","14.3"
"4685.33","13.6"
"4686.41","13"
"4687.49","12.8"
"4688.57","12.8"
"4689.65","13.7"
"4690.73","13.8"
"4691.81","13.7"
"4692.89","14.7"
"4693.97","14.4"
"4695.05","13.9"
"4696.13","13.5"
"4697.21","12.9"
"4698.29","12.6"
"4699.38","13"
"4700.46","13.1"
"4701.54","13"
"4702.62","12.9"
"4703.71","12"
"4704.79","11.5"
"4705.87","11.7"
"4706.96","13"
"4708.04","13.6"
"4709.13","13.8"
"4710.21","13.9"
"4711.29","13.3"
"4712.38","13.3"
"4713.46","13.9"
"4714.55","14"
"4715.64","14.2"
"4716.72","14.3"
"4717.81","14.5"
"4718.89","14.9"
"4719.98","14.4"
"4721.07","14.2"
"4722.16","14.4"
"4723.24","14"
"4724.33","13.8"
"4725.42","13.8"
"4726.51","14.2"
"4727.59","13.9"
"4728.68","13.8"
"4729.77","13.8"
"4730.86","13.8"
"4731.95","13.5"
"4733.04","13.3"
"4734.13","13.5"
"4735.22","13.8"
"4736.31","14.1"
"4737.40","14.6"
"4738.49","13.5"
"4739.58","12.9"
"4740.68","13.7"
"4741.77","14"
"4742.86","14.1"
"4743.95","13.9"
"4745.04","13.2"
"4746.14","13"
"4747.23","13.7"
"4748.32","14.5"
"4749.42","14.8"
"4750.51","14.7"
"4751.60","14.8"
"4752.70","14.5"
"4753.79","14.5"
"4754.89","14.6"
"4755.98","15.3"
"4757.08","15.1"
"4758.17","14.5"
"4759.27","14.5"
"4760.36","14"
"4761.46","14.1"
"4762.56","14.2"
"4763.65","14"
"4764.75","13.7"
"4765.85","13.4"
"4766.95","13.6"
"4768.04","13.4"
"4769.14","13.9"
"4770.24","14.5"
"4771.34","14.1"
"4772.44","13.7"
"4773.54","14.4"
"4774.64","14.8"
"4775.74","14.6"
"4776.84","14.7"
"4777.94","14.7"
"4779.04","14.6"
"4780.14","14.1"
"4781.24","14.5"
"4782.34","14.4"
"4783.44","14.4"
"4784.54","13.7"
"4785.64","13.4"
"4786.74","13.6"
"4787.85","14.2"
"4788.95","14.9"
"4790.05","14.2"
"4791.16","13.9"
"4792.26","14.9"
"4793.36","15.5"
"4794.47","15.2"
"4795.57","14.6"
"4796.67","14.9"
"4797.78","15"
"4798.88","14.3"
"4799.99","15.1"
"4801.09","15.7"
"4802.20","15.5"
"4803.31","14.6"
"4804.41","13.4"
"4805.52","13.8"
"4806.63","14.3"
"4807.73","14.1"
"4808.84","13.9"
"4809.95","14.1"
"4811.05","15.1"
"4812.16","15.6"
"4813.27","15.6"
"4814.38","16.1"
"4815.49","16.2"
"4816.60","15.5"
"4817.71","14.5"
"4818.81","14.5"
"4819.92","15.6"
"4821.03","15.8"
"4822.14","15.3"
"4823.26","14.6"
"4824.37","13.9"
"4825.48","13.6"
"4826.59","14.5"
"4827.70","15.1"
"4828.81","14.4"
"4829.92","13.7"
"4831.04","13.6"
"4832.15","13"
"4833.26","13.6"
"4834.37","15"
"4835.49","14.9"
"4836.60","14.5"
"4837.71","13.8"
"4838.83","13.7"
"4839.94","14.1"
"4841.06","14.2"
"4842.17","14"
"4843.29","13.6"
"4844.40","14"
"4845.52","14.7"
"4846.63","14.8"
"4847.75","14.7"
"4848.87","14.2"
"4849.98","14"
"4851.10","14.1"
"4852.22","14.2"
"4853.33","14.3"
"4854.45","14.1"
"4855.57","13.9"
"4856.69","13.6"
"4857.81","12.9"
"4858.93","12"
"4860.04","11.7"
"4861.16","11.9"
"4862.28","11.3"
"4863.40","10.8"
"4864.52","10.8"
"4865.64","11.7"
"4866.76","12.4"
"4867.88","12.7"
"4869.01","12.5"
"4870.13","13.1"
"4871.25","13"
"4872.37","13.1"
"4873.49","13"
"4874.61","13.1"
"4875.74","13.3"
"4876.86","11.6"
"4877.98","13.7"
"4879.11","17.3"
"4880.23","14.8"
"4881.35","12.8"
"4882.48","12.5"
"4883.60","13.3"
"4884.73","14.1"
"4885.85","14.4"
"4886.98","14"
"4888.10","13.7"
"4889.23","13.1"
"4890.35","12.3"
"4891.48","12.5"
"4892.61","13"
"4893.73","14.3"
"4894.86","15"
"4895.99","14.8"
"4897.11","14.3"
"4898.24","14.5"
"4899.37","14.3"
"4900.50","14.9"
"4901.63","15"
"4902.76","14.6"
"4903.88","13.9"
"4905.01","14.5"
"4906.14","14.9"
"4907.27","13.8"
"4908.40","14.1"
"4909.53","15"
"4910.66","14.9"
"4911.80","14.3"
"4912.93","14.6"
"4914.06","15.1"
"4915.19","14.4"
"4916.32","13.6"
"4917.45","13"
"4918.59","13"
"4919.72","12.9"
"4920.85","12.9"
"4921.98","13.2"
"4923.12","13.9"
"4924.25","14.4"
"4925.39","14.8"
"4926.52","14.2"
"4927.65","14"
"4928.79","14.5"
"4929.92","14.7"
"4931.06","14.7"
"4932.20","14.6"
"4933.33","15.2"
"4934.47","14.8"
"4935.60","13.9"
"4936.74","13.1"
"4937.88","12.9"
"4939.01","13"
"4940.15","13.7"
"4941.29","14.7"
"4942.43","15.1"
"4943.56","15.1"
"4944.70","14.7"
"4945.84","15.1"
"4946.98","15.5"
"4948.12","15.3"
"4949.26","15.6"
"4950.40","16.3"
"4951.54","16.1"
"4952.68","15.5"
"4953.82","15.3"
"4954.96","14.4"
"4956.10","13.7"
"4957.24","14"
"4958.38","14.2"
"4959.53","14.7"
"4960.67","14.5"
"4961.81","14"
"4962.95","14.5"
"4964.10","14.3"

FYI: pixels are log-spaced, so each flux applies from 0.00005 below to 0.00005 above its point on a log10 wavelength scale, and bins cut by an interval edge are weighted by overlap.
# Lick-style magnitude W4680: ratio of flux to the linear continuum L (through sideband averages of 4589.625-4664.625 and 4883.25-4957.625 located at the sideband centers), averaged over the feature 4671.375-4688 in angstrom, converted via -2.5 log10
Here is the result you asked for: 0.044 mag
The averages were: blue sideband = 13.6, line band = 13.2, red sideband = 14.3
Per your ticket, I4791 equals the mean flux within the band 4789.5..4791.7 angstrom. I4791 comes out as 14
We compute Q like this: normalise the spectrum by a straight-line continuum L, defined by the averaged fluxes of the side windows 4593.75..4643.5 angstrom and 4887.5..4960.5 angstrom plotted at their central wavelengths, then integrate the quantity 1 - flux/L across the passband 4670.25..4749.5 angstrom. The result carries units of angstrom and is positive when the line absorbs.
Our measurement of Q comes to 2.8 angstrom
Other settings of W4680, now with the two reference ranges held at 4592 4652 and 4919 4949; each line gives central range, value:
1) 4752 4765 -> -0.04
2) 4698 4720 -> 0.04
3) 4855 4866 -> 0.17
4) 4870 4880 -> 0.05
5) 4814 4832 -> -0.05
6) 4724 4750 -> 0.01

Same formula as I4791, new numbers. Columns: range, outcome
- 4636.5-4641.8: 12.9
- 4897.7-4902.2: 14.7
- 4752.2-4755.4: 14.5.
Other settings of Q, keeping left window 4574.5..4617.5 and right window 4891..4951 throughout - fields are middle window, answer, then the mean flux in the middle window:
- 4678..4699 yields 0.4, 13.4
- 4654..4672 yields 0.9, 13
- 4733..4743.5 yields 0.0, 13.8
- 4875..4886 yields 0.4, 13.7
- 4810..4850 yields -1.4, 14.6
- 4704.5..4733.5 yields 0.0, 13.8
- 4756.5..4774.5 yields -0.2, 14.1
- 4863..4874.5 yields 1.5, 12.4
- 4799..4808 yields -0.4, 14.6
